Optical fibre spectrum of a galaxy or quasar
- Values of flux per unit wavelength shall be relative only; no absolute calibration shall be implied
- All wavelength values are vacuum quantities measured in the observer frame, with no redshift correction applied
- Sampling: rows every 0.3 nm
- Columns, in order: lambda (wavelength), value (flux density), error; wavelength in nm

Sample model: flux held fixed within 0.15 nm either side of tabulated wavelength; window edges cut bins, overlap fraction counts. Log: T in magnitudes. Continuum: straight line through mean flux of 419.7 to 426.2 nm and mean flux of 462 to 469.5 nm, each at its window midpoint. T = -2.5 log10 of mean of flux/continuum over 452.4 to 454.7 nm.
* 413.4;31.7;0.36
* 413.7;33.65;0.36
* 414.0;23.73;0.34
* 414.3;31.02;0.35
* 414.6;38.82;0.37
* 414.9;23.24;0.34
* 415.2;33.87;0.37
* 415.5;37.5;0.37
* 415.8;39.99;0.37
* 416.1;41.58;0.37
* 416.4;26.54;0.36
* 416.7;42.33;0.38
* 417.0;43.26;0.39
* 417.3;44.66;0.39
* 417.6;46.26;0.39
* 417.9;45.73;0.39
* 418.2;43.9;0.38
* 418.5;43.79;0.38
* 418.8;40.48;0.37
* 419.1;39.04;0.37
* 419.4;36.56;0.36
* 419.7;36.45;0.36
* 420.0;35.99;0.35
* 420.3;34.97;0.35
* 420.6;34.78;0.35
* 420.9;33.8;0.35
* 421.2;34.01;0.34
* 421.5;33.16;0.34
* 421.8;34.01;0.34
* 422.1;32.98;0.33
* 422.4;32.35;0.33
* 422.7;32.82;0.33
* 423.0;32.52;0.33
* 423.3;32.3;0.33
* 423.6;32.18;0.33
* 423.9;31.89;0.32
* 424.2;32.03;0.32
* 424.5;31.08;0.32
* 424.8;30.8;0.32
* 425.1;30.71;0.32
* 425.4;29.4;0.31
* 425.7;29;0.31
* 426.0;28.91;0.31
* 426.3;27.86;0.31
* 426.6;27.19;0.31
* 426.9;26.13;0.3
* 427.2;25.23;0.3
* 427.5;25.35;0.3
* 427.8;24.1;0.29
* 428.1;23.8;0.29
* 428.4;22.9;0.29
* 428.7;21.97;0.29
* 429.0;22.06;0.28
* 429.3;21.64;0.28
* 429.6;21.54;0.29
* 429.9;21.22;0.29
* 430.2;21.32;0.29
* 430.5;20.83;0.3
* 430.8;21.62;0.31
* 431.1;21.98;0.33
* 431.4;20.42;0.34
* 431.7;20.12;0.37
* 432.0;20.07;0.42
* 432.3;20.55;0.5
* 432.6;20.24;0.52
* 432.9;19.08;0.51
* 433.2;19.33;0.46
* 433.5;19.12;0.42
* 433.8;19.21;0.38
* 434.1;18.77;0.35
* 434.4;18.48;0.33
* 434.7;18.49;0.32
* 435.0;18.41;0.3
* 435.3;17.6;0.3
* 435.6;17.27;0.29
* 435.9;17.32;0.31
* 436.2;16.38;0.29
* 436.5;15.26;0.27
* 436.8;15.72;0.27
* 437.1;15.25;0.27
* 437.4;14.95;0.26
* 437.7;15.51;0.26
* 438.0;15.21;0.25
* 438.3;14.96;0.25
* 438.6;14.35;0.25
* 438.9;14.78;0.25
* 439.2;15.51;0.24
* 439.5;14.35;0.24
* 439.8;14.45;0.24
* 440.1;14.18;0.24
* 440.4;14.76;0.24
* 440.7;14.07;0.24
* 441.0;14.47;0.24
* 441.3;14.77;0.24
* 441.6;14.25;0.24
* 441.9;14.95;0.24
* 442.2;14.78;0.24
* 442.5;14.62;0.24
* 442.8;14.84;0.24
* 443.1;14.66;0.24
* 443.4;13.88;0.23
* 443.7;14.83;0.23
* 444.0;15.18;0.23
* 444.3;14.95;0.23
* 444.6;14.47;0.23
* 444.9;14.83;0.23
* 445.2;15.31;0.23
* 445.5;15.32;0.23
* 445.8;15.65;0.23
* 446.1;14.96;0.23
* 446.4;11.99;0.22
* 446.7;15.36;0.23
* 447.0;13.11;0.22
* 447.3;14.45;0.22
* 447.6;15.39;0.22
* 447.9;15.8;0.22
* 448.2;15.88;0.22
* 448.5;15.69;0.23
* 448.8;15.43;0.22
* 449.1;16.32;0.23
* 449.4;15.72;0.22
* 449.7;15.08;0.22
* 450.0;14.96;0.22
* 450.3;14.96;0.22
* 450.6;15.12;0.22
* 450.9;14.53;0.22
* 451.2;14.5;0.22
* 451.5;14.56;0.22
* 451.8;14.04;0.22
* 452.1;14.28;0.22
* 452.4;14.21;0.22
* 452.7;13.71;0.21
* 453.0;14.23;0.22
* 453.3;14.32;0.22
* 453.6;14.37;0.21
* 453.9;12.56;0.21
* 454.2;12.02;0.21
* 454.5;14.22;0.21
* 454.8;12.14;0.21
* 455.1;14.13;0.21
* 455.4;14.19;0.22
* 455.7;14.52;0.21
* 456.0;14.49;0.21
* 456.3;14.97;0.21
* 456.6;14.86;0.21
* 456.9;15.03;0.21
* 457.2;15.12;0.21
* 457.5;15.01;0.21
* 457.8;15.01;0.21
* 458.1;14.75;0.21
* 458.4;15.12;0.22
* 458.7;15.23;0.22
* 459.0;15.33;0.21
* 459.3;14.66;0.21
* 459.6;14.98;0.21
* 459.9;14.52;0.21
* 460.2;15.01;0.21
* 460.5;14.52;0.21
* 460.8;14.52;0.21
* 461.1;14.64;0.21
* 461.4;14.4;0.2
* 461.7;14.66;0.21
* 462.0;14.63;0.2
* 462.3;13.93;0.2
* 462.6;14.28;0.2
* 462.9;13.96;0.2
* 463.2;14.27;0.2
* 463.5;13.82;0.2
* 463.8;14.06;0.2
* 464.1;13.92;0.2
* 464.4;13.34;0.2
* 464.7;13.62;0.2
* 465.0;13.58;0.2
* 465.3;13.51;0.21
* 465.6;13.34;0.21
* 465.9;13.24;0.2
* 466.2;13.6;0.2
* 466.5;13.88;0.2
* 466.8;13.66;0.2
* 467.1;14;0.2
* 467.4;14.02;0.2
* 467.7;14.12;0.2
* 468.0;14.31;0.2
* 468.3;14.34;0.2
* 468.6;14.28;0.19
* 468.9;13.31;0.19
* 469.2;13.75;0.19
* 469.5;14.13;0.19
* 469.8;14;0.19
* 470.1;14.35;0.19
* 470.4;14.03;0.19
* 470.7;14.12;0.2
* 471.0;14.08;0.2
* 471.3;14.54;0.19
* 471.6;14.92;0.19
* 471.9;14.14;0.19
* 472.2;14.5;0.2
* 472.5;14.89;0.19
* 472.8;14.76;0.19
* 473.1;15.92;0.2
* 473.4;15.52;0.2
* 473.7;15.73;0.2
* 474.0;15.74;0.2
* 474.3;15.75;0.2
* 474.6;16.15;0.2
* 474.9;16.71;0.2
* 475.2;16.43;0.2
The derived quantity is 0.369 mag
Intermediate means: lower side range 32.4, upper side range 13.9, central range 13.6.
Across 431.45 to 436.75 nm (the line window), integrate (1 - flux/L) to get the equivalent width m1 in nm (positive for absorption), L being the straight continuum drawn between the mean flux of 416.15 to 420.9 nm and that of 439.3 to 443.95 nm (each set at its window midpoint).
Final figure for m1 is 0.97 nm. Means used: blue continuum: 39.5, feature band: 18.6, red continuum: 14.5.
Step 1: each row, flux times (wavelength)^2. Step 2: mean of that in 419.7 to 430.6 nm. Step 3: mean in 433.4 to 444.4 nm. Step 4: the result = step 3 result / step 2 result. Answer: 0.58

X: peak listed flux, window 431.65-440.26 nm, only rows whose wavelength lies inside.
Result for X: 20.55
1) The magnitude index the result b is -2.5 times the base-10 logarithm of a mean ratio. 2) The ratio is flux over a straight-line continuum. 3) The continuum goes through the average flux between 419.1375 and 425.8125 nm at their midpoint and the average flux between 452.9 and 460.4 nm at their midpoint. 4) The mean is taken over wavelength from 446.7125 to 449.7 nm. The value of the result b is 0.24 mag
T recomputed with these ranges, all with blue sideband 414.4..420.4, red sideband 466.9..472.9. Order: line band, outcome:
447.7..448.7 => 0.47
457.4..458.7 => 0.30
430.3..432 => 0.47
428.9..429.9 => 0.46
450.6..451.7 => 0.49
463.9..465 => 0.22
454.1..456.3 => 0.46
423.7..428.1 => 0.22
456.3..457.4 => 0.33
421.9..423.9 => 0.12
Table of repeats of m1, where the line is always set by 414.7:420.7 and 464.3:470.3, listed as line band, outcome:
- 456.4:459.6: 0.597 nm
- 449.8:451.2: 0.463 nm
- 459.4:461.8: 0.351 nm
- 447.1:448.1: 0.360 nm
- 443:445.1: 0.886 nm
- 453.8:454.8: 0.368 nm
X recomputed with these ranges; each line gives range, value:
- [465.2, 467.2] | 14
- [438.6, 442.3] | 15.51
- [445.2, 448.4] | 15.88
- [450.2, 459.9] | 15.33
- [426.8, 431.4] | 26.13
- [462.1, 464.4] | 14.28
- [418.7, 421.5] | 40.48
